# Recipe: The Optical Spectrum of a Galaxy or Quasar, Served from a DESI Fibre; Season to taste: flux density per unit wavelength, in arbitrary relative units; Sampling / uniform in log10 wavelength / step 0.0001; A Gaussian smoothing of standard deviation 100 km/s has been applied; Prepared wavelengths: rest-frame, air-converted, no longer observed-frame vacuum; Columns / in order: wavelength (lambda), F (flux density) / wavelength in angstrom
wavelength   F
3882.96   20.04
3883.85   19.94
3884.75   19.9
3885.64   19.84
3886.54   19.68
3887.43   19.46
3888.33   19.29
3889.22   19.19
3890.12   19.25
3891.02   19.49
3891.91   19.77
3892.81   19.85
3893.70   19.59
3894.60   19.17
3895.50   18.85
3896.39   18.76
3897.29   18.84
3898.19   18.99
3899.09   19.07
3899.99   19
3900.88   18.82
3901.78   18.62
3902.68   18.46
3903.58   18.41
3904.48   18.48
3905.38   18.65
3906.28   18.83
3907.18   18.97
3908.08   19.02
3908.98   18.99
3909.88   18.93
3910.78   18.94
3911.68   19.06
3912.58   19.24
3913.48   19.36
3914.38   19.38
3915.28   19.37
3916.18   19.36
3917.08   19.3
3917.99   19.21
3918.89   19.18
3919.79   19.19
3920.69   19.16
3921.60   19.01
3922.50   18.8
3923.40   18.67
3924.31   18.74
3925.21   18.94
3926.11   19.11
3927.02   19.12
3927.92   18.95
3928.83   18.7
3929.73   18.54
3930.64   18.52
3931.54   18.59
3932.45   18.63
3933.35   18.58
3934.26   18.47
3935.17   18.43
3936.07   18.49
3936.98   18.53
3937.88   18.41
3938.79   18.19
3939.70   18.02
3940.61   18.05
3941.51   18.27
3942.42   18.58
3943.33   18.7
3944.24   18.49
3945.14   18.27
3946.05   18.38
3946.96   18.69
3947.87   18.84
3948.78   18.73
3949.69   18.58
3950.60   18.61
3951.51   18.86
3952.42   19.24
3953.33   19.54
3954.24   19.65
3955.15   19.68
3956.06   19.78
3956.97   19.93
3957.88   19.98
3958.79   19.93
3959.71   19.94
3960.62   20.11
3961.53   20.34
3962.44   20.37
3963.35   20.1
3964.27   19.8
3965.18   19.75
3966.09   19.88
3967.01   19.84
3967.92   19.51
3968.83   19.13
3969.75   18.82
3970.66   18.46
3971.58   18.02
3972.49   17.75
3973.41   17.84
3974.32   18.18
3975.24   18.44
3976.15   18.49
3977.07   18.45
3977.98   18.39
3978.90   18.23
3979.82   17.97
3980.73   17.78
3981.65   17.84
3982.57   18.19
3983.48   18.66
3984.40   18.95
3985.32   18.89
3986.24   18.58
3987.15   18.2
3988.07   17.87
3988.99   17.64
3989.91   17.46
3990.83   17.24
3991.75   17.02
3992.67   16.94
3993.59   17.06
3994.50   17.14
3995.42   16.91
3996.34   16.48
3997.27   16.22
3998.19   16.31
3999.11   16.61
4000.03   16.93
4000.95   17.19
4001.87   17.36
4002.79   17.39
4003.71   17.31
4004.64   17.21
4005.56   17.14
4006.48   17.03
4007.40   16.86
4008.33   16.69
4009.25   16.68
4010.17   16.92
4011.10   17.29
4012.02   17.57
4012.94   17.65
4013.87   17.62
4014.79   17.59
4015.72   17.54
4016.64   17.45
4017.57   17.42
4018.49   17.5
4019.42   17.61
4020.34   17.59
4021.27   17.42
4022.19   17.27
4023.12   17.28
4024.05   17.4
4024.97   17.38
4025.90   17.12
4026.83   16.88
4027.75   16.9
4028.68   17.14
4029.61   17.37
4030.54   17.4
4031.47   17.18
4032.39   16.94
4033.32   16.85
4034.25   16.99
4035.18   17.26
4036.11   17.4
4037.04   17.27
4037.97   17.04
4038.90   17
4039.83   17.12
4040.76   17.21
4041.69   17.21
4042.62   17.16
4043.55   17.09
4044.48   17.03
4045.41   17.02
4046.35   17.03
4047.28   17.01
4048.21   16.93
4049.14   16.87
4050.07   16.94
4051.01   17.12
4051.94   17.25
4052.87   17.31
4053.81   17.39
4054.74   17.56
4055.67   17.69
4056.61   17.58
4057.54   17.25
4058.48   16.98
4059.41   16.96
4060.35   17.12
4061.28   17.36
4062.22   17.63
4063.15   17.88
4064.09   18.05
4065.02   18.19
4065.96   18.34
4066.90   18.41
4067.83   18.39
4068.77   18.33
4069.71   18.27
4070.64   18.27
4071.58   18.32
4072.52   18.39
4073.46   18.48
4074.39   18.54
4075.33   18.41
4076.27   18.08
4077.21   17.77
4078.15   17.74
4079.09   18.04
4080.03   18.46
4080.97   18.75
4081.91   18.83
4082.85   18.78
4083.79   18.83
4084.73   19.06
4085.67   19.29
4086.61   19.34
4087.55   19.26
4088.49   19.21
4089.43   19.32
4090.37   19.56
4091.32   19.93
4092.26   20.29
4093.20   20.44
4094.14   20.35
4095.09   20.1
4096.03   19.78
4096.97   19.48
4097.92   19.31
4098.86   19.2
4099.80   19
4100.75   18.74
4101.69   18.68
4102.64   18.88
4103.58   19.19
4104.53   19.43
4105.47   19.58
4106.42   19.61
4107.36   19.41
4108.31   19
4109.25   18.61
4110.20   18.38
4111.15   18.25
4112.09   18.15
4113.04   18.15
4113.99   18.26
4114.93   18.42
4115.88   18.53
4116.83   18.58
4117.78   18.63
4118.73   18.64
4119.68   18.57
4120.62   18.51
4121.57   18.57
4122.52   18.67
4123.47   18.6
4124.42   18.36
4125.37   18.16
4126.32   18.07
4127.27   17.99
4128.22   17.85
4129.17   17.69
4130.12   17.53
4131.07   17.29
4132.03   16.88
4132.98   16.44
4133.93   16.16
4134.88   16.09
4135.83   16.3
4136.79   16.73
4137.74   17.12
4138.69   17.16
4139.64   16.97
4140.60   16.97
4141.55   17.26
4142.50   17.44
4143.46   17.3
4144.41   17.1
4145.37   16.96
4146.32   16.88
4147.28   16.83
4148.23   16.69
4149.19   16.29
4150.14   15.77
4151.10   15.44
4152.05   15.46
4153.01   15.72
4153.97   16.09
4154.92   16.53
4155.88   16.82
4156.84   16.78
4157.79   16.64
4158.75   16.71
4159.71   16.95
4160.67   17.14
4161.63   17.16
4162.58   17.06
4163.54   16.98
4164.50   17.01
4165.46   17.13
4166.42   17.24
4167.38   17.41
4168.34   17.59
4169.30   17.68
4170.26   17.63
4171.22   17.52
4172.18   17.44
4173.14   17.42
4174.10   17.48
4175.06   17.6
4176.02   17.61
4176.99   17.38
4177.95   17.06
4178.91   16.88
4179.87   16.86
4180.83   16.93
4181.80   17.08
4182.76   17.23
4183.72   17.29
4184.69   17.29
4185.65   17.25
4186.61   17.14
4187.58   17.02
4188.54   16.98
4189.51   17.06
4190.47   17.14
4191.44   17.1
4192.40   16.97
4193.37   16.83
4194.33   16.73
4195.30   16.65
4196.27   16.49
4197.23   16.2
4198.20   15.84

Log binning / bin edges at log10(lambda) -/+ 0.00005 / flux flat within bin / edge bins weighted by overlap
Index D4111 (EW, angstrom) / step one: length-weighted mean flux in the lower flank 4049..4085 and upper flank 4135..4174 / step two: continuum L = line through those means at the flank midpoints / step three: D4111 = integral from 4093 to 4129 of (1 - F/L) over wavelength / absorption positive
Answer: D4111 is -2.9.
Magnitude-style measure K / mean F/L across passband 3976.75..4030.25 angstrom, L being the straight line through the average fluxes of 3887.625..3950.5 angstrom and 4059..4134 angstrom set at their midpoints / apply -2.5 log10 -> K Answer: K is 0.08 mag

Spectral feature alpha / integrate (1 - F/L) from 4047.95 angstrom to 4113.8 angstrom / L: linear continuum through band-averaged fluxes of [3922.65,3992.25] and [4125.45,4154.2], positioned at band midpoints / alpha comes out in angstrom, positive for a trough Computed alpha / -4.0 angstrom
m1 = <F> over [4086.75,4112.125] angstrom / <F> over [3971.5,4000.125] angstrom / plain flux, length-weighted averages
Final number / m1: 1.1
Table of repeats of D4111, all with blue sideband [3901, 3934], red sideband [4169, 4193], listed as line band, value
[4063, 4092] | -1.2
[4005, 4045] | 2.2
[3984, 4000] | 0.9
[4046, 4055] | 0.5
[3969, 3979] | 0.1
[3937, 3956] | 0.0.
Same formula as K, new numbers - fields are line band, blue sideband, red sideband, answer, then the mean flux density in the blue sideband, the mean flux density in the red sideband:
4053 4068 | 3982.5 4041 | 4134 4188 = -0.03 mag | 17.3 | 17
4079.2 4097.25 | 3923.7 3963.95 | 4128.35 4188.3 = -0.10 mag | 19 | 17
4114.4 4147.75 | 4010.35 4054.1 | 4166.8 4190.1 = -0.02 mag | 17.2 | 17.3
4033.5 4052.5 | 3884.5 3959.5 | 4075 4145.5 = 0.09 mag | 19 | 18.4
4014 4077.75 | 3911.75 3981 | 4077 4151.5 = 0.06 mag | 18.9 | 18.3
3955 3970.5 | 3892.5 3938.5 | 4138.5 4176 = -0.07 mag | 18.9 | 16.9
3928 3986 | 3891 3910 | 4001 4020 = -0.04 mag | 19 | 17.3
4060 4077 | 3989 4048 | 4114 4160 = -0.06 mag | 17.2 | 17.2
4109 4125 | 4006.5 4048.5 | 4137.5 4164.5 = -0.10 mag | 17.2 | 16.7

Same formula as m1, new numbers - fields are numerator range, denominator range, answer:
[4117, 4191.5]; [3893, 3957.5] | 0.91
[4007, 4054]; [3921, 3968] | 0.90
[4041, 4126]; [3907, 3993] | 0.98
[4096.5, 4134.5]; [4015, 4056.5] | 1.07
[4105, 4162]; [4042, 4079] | 0.99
